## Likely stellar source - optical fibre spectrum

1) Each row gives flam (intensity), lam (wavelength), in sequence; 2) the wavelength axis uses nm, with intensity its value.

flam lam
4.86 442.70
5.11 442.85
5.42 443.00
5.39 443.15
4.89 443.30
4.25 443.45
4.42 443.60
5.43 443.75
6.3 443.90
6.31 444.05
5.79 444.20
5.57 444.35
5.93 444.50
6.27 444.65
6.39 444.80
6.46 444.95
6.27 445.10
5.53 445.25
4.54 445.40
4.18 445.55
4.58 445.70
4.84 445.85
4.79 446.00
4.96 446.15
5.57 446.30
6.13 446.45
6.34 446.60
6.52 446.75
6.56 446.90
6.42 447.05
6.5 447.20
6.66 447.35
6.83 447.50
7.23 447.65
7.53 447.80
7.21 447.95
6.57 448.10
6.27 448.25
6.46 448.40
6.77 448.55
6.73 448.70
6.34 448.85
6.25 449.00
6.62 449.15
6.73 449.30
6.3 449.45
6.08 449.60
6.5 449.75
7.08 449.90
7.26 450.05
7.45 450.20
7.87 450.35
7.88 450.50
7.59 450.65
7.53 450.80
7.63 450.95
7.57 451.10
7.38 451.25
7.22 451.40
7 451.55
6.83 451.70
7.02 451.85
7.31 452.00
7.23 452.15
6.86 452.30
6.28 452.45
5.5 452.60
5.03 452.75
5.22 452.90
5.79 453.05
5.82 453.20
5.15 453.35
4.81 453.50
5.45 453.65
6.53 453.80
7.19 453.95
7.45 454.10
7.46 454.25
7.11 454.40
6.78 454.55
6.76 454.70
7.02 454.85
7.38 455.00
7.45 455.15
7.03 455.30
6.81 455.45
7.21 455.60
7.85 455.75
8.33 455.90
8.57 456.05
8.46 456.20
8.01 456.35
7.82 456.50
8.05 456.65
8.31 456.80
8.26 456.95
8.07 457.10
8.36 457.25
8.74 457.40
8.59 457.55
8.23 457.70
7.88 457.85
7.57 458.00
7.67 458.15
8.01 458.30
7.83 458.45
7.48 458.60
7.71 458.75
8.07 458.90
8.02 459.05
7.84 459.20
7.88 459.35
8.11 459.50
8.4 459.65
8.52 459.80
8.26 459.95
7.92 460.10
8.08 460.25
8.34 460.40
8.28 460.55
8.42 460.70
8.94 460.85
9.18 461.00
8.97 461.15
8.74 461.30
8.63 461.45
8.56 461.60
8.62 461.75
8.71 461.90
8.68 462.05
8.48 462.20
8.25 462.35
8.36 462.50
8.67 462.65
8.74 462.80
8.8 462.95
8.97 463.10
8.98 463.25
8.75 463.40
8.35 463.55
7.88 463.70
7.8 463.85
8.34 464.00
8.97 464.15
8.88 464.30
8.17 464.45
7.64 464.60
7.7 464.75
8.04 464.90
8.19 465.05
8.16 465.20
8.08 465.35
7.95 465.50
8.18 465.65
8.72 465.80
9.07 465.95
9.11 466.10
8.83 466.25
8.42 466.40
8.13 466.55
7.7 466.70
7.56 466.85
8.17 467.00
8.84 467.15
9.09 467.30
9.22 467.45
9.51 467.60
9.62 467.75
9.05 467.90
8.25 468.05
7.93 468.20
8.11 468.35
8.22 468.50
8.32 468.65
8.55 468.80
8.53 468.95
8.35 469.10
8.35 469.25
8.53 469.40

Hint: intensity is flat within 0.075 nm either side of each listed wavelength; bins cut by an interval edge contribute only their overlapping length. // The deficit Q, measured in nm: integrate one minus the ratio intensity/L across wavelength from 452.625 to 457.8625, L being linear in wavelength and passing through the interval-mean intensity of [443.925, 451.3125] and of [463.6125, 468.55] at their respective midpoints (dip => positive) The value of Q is 0.042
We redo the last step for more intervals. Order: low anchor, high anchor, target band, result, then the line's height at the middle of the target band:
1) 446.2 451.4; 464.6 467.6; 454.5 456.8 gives -0.05 nm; 7.45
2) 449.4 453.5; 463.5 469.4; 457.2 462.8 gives -0.45 nm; 7.69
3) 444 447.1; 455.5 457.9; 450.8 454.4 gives 0.34 nm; 7.26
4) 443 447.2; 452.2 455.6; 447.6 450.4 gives -0.39 nm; 5.96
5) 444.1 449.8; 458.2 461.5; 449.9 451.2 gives -0.16 nm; 6.73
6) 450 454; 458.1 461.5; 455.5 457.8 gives -0.17 nm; 7.6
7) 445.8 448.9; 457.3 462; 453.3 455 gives 0.19 nm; 7.41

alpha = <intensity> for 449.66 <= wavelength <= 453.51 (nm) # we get 6.75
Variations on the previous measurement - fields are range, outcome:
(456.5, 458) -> 8.22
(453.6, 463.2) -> 8.02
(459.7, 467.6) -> 8.47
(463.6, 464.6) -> 8.29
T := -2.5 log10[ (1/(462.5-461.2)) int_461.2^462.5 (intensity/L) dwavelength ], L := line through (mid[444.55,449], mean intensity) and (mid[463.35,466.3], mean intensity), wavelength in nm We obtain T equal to -0.08 mag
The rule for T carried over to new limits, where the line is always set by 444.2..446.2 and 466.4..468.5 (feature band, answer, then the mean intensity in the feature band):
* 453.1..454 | 0.142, 5.79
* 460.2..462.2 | -0.129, 8.63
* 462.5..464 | -0.077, 8.53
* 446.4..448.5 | -0.162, 6.67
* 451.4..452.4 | -0.109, 7.04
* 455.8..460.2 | -0.127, 8.1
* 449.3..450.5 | -0.148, 6.98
